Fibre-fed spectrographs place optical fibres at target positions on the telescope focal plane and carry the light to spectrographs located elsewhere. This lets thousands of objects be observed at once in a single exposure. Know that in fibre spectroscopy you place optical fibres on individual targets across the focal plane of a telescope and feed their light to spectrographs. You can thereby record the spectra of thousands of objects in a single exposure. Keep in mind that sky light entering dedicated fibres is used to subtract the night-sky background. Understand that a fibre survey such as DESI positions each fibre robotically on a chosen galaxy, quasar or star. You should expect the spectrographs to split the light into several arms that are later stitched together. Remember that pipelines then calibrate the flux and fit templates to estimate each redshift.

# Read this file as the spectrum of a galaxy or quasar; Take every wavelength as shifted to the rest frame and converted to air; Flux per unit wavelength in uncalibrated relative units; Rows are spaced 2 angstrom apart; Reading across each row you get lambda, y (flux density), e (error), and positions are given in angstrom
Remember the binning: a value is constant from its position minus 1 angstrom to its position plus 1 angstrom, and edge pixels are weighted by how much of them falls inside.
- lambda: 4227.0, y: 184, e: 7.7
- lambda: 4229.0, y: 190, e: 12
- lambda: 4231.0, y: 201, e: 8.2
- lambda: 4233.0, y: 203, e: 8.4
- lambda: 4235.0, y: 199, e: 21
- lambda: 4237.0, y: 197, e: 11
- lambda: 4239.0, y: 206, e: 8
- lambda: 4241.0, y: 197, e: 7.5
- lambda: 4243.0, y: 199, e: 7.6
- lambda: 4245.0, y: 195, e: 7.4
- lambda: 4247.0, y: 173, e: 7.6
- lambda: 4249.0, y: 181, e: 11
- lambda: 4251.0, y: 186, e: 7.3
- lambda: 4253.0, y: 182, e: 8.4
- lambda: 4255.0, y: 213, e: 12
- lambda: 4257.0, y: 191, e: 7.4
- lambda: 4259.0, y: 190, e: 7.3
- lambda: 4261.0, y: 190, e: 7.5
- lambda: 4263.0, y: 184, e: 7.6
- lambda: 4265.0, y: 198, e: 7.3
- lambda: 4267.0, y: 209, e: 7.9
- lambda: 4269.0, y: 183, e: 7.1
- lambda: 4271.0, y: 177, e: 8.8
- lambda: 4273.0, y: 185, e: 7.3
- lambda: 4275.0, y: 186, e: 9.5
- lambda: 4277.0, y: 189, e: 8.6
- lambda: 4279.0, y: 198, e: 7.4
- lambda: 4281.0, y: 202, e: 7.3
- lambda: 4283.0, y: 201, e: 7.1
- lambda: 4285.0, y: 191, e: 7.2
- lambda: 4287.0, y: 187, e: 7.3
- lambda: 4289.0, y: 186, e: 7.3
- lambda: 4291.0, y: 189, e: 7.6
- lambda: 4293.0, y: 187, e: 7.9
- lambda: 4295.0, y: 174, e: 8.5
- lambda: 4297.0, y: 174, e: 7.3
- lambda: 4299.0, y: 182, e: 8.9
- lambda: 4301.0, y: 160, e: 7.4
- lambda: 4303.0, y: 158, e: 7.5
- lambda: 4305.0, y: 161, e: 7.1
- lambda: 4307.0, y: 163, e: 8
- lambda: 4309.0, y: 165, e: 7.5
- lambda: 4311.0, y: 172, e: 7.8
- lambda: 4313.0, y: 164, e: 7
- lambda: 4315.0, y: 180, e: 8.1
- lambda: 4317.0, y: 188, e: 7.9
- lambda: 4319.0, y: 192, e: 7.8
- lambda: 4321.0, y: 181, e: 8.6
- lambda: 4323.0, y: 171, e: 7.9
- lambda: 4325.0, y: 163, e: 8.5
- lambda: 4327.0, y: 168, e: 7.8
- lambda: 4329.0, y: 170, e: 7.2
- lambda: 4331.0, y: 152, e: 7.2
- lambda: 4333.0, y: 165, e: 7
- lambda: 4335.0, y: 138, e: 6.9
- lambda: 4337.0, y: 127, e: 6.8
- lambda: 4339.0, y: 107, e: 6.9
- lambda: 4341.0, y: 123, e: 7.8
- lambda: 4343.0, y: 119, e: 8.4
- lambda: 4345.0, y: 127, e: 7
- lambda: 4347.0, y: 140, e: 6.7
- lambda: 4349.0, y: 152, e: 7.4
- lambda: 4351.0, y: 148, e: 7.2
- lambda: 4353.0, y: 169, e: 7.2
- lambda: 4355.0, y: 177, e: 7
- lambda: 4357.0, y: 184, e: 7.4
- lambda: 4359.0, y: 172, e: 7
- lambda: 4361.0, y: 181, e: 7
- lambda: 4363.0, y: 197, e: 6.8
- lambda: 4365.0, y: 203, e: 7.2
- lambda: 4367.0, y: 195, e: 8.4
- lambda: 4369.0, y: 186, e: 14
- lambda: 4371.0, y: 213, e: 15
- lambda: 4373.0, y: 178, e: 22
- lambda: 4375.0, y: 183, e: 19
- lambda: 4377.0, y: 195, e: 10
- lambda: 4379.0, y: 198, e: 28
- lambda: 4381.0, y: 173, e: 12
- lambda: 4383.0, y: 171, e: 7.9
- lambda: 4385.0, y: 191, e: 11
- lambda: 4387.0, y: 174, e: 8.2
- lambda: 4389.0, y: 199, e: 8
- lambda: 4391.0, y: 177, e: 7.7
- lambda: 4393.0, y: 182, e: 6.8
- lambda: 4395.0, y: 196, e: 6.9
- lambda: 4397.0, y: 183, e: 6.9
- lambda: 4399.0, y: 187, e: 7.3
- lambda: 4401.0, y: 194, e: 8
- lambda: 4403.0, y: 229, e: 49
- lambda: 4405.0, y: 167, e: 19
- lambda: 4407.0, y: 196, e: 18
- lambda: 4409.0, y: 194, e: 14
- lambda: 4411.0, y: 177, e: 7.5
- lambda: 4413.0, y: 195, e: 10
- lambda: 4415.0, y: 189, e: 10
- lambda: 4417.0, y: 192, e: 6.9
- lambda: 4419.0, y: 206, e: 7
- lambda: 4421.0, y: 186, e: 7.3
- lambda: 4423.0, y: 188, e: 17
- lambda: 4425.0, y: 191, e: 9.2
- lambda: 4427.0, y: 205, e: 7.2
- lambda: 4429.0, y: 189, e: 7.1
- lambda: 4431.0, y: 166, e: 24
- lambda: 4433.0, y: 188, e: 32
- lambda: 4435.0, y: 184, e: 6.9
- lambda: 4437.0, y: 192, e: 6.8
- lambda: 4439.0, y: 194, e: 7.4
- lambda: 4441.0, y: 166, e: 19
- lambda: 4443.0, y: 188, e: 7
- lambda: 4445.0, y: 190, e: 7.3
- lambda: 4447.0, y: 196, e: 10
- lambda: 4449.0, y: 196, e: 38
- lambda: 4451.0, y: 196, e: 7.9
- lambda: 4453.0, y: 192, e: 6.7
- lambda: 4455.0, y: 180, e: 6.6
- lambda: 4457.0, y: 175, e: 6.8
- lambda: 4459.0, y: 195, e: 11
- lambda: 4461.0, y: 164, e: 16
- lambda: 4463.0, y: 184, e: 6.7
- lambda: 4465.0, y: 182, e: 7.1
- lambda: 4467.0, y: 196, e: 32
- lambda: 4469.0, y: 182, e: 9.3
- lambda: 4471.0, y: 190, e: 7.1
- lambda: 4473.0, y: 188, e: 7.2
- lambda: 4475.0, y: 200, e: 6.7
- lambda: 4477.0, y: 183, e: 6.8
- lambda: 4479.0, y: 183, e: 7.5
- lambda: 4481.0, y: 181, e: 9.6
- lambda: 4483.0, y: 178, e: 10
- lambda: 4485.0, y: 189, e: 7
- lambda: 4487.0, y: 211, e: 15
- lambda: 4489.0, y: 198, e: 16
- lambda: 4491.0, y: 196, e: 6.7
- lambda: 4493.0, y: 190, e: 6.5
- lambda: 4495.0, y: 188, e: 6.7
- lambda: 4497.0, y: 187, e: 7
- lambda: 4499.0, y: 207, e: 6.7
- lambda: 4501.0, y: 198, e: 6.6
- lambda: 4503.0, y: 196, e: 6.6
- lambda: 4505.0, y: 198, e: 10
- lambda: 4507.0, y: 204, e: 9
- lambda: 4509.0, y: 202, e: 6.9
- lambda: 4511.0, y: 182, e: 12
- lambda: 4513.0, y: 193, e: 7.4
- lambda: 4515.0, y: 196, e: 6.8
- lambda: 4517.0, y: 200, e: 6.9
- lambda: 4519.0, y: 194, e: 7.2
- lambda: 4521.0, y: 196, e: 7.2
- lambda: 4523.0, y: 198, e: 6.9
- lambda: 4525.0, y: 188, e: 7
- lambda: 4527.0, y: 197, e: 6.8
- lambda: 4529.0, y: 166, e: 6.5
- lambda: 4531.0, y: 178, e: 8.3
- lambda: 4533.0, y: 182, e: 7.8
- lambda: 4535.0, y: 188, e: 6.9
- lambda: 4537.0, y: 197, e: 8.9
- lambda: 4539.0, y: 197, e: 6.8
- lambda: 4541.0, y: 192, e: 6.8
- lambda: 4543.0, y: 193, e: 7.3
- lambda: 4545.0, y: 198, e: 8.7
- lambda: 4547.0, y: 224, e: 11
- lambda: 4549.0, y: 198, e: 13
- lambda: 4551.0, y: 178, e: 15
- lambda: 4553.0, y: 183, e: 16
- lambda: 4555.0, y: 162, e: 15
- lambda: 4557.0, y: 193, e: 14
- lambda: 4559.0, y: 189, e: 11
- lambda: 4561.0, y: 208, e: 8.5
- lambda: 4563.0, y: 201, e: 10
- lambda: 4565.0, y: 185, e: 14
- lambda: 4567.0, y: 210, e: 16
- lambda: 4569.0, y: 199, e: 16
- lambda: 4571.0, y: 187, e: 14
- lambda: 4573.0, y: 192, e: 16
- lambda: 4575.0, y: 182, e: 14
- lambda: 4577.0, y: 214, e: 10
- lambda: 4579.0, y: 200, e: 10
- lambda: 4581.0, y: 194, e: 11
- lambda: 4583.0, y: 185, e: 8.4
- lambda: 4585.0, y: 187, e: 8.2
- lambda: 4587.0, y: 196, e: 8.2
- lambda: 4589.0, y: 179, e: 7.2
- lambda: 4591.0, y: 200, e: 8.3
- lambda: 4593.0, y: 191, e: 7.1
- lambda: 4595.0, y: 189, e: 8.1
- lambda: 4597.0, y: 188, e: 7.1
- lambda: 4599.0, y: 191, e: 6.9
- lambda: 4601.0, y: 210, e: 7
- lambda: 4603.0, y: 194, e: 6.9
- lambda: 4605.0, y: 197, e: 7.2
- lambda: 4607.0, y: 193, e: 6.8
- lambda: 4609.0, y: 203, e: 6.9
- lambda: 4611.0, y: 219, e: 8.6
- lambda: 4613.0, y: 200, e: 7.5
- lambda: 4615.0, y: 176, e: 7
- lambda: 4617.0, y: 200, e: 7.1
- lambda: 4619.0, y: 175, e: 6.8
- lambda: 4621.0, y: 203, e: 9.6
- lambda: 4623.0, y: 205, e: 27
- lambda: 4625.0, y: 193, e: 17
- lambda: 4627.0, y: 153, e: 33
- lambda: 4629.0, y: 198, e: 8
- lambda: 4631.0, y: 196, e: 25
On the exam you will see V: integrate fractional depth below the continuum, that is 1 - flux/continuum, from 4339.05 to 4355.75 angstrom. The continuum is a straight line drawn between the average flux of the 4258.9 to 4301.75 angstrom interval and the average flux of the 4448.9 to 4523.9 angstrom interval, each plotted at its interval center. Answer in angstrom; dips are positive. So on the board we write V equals 4.2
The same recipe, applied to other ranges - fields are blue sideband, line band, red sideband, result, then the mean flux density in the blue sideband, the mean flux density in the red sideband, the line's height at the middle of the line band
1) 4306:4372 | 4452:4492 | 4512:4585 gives -1.03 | 165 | 193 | 183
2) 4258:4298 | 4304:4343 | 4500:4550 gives 6.26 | 189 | 194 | 190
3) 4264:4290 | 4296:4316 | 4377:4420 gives 2.43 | 192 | 189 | 191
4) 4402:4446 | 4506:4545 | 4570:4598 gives -0.19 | 190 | 192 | 191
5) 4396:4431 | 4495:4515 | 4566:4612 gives -0.23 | 191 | 196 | 194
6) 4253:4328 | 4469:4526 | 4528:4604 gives -1.03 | 182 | 192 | 190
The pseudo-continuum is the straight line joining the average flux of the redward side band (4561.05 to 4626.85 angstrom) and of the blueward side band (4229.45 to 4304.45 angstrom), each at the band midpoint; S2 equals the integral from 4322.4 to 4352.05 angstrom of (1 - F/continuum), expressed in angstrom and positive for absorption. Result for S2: 7.16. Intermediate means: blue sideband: 189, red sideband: 195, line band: 144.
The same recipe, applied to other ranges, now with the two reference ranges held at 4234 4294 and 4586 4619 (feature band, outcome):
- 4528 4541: 0.6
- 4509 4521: 0.0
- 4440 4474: 1.3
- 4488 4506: -0.1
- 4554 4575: 0.3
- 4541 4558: 0.3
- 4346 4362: 2.3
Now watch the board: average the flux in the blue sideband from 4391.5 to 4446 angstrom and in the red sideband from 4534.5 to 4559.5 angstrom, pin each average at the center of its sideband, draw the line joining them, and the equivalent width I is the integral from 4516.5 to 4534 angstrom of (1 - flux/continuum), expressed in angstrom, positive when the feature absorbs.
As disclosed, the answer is 0.3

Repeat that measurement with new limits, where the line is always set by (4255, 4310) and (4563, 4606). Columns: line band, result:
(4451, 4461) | 0.3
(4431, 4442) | 0.4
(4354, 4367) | 0.0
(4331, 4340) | 2.4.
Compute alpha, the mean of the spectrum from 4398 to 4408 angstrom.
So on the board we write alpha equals 195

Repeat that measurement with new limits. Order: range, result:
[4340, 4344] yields 121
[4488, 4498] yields 192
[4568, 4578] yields 195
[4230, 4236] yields 201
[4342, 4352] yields 137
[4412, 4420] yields 196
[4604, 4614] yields 202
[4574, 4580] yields 199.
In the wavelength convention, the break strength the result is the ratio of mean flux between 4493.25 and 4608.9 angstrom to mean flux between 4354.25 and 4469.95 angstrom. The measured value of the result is 1.03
